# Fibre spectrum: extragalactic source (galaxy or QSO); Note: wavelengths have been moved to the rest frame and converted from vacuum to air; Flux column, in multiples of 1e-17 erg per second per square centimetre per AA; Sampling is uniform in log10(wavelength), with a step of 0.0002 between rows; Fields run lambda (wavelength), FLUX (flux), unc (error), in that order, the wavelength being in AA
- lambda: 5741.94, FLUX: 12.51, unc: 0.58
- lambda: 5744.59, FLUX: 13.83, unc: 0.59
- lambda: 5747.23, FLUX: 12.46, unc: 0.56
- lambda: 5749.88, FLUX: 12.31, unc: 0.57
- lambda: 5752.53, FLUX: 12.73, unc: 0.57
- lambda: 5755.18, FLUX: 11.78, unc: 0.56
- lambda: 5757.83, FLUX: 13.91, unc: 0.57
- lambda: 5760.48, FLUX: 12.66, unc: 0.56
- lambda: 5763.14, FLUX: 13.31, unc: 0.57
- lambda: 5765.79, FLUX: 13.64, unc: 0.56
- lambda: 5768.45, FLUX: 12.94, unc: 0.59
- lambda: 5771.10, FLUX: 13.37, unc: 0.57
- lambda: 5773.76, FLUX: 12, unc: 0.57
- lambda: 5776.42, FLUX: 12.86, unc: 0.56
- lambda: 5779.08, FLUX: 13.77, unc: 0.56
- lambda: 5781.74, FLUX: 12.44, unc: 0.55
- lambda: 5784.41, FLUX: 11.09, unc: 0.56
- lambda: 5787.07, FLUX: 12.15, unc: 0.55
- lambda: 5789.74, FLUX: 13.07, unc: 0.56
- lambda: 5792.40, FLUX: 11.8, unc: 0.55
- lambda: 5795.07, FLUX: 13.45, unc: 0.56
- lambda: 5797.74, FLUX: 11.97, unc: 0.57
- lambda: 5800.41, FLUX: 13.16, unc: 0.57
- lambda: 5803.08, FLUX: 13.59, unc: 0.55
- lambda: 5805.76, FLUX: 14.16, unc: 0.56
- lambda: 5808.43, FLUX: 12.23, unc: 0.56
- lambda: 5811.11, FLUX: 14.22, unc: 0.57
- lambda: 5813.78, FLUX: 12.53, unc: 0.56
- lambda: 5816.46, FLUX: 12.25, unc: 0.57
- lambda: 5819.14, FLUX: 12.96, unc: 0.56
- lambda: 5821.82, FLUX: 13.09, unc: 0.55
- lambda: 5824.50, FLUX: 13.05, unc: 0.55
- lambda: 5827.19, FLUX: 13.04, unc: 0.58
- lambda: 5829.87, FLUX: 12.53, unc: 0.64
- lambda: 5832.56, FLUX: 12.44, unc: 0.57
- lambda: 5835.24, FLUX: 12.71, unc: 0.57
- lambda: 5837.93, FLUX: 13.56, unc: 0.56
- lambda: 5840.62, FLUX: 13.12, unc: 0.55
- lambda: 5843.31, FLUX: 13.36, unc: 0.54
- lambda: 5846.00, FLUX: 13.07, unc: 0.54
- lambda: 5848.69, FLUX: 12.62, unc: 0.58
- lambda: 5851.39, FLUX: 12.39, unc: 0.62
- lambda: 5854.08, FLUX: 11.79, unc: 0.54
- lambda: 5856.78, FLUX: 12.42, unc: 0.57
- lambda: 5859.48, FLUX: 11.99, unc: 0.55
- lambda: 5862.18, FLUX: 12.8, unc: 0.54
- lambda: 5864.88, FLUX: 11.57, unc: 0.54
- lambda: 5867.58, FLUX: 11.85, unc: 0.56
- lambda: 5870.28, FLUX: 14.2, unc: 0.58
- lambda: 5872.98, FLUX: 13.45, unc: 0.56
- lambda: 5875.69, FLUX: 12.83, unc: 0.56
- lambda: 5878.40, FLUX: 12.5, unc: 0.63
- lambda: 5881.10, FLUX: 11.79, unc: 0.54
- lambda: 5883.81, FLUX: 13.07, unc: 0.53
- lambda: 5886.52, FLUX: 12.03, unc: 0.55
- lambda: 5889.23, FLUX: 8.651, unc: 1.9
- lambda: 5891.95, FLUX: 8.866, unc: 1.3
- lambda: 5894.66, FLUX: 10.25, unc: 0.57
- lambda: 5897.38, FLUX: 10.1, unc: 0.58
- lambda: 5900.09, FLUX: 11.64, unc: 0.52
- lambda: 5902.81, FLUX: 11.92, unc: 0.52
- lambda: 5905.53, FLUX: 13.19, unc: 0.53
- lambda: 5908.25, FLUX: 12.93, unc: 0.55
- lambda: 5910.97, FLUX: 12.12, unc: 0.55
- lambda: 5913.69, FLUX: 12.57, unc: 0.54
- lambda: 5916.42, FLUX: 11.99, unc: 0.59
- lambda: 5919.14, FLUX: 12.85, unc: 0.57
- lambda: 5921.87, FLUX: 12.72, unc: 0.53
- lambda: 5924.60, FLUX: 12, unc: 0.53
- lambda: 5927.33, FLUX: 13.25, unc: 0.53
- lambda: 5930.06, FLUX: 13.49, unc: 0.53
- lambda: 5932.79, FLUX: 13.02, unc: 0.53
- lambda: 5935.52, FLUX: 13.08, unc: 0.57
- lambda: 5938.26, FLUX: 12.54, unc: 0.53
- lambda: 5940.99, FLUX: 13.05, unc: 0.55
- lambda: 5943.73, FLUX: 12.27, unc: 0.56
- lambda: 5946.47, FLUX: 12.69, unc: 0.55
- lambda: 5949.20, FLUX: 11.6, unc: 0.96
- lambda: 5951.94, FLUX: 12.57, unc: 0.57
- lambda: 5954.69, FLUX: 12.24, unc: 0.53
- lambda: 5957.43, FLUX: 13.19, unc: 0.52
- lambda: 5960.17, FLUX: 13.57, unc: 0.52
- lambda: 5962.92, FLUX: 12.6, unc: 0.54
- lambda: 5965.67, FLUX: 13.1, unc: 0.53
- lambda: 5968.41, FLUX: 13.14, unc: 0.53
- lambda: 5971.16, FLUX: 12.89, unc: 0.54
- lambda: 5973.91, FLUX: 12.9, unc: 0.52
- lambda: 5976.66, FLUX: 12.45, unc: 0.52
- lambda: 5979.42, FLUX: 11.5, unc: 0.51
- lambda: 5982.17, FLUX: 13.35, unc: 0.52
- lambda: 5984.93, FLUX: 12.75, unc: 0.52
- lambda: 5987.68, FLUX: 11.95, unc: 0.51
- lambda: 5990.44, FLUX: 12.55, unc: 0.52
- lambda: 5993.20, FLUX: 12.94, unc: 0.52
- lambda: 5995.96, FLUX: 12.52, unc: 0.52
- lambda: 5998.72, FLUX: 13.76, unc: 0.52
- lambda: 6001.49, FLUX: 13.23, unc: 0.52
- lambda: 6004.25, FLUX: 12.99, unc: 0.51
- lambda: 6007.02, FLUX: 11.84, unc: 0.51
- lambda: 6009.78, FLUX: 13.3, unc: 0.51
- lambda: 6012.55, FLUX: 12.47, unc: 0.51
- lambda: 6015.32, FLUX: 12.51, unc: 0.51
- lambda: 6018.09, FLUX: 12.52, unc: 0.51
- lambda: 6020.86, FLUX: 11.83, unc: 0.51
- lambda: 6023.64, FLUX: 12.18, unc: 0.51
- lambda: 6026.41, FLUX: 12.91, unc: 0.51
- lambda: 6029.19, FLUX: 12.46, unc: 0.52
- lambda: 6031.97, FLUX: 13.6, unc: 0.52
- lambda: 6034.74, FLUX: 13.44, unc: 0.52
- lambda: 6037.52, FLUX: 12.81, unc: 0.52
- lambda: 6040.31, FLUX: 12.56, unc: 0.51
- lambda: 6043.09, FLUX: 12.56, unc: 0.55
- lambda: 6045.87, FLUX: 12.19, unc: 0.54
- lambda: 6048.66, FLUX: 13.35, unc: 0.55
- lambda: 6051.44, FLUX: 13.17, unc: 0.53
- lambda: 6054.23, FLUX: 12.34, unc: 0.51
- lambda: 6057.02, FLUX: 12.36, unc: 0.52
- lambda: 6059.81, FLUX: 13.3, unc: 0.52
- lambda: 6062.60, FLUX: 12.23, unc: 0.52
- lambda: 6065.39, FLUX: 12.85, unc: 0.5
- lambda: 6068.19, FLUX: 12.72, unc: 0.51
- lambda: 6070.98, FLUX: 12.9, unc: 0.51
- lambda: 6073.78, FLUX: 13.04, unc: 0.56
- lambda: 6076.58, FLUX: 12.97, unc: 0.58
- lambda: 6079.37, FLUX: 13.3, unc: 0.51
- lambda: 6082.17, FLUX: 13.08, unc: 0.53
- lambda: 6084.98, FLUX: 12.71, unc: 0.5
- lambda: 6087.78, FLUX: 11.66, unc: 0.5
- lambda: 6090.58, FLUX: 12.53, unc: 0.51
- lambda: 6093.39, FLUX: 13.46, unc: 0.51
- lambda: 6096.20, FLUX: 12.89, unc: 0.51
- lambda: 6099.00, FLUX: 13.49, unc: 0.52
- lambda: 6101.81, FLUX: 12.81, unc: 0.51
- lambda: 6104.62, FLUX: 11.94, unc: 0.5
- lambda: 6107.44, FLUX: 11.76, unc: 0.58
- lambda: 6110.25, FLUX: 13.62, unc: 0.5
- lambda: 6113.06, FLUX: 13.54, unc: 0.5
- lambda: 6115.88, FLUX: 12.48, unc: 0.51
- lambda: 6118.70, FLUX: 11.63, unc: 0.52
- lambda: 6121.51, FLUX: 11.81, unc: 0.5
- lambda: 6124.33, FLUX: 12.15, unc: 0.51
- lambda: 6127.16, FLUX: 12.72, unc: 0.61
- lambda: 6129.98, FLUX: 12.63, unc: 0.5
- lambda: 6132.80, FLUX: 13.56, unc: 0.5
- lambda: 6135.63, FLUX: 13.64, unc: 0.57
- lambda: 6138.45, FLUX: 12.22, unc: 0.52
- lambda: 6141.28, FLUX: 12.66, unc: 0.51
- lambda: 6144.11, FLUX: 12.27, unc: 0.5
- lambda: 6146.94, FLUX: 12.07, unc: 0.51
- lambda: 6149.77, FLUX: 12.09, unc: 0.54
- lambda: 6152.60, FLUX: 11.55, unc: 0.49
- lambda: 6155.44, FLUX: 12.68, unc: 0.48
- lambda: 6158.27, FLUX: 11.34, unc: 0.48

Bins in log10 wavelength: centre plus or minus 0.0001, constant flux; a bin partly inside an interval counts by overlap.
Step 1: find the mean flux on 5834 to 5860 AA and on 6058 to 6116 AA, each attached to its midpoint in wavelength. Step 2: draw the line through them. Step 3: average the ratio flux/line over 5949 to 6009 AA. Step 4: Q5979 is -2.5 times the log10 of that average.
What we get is 0.00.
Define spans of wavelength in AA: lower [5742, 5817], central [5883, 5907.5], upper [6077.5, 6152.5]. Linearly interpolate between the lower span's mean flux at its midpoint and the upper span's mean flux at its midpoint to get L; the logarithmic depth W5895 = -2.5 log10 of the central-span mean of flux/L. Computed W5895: 0.154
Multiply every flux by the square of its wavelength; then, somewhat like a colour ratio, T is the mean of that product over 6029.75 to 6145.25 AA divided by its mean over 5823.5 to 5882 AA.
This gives 1.09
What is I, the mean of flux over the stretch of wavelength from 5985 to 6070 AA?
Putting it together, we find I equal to 12.7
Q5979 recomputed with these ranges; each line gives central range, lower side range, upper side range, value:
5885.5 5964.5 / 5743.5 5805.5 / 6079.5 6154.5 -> 0.05 mag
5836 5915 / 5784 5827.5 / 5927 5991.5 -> 0.05 mag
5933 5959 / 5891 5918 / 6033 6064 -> -0.06 mag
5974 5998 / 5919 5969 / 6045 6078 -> 0.02 mag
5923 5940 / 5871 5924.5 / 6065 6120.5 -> -0.07 mag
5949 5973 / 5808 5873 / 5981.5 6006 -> 0.00 mag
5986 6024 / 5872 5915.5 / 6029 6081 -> -0.01 mag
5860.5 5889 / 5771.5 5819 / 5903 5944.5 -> 0.02 mag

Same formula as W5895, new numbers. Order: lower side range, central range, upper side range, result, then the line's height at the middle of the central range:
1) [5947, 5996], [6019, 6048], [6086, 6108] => 0.00 mag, 12.6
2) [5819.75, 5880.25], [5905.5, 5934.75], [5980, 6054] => 0.00 mag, 12.7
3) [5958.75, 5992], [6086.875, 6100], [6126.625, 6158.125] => -0.02 mag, 12.6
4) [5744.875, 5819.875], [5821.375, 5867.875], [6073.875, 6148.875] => 0.01 mag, 12.8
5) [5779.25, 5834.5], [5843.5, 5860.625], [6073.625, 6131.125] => 0.03 mag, 12.8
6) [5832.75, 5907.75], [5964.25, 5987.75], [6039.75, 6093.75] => -0.02 mag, 12.5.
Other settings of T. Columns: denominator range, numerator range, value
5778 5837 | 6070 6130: 1.09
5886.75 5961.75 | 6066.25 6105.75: 1.11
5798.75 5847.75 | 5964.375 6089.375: 1.05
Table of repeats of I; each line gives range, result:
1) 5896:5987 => 12.6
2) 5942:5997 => 12.6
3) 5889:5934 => 11.9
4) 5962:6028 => 12.7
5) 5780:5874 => 12.7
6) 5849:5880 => 12.5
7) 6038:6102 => 12.8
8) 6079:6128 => 12.6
